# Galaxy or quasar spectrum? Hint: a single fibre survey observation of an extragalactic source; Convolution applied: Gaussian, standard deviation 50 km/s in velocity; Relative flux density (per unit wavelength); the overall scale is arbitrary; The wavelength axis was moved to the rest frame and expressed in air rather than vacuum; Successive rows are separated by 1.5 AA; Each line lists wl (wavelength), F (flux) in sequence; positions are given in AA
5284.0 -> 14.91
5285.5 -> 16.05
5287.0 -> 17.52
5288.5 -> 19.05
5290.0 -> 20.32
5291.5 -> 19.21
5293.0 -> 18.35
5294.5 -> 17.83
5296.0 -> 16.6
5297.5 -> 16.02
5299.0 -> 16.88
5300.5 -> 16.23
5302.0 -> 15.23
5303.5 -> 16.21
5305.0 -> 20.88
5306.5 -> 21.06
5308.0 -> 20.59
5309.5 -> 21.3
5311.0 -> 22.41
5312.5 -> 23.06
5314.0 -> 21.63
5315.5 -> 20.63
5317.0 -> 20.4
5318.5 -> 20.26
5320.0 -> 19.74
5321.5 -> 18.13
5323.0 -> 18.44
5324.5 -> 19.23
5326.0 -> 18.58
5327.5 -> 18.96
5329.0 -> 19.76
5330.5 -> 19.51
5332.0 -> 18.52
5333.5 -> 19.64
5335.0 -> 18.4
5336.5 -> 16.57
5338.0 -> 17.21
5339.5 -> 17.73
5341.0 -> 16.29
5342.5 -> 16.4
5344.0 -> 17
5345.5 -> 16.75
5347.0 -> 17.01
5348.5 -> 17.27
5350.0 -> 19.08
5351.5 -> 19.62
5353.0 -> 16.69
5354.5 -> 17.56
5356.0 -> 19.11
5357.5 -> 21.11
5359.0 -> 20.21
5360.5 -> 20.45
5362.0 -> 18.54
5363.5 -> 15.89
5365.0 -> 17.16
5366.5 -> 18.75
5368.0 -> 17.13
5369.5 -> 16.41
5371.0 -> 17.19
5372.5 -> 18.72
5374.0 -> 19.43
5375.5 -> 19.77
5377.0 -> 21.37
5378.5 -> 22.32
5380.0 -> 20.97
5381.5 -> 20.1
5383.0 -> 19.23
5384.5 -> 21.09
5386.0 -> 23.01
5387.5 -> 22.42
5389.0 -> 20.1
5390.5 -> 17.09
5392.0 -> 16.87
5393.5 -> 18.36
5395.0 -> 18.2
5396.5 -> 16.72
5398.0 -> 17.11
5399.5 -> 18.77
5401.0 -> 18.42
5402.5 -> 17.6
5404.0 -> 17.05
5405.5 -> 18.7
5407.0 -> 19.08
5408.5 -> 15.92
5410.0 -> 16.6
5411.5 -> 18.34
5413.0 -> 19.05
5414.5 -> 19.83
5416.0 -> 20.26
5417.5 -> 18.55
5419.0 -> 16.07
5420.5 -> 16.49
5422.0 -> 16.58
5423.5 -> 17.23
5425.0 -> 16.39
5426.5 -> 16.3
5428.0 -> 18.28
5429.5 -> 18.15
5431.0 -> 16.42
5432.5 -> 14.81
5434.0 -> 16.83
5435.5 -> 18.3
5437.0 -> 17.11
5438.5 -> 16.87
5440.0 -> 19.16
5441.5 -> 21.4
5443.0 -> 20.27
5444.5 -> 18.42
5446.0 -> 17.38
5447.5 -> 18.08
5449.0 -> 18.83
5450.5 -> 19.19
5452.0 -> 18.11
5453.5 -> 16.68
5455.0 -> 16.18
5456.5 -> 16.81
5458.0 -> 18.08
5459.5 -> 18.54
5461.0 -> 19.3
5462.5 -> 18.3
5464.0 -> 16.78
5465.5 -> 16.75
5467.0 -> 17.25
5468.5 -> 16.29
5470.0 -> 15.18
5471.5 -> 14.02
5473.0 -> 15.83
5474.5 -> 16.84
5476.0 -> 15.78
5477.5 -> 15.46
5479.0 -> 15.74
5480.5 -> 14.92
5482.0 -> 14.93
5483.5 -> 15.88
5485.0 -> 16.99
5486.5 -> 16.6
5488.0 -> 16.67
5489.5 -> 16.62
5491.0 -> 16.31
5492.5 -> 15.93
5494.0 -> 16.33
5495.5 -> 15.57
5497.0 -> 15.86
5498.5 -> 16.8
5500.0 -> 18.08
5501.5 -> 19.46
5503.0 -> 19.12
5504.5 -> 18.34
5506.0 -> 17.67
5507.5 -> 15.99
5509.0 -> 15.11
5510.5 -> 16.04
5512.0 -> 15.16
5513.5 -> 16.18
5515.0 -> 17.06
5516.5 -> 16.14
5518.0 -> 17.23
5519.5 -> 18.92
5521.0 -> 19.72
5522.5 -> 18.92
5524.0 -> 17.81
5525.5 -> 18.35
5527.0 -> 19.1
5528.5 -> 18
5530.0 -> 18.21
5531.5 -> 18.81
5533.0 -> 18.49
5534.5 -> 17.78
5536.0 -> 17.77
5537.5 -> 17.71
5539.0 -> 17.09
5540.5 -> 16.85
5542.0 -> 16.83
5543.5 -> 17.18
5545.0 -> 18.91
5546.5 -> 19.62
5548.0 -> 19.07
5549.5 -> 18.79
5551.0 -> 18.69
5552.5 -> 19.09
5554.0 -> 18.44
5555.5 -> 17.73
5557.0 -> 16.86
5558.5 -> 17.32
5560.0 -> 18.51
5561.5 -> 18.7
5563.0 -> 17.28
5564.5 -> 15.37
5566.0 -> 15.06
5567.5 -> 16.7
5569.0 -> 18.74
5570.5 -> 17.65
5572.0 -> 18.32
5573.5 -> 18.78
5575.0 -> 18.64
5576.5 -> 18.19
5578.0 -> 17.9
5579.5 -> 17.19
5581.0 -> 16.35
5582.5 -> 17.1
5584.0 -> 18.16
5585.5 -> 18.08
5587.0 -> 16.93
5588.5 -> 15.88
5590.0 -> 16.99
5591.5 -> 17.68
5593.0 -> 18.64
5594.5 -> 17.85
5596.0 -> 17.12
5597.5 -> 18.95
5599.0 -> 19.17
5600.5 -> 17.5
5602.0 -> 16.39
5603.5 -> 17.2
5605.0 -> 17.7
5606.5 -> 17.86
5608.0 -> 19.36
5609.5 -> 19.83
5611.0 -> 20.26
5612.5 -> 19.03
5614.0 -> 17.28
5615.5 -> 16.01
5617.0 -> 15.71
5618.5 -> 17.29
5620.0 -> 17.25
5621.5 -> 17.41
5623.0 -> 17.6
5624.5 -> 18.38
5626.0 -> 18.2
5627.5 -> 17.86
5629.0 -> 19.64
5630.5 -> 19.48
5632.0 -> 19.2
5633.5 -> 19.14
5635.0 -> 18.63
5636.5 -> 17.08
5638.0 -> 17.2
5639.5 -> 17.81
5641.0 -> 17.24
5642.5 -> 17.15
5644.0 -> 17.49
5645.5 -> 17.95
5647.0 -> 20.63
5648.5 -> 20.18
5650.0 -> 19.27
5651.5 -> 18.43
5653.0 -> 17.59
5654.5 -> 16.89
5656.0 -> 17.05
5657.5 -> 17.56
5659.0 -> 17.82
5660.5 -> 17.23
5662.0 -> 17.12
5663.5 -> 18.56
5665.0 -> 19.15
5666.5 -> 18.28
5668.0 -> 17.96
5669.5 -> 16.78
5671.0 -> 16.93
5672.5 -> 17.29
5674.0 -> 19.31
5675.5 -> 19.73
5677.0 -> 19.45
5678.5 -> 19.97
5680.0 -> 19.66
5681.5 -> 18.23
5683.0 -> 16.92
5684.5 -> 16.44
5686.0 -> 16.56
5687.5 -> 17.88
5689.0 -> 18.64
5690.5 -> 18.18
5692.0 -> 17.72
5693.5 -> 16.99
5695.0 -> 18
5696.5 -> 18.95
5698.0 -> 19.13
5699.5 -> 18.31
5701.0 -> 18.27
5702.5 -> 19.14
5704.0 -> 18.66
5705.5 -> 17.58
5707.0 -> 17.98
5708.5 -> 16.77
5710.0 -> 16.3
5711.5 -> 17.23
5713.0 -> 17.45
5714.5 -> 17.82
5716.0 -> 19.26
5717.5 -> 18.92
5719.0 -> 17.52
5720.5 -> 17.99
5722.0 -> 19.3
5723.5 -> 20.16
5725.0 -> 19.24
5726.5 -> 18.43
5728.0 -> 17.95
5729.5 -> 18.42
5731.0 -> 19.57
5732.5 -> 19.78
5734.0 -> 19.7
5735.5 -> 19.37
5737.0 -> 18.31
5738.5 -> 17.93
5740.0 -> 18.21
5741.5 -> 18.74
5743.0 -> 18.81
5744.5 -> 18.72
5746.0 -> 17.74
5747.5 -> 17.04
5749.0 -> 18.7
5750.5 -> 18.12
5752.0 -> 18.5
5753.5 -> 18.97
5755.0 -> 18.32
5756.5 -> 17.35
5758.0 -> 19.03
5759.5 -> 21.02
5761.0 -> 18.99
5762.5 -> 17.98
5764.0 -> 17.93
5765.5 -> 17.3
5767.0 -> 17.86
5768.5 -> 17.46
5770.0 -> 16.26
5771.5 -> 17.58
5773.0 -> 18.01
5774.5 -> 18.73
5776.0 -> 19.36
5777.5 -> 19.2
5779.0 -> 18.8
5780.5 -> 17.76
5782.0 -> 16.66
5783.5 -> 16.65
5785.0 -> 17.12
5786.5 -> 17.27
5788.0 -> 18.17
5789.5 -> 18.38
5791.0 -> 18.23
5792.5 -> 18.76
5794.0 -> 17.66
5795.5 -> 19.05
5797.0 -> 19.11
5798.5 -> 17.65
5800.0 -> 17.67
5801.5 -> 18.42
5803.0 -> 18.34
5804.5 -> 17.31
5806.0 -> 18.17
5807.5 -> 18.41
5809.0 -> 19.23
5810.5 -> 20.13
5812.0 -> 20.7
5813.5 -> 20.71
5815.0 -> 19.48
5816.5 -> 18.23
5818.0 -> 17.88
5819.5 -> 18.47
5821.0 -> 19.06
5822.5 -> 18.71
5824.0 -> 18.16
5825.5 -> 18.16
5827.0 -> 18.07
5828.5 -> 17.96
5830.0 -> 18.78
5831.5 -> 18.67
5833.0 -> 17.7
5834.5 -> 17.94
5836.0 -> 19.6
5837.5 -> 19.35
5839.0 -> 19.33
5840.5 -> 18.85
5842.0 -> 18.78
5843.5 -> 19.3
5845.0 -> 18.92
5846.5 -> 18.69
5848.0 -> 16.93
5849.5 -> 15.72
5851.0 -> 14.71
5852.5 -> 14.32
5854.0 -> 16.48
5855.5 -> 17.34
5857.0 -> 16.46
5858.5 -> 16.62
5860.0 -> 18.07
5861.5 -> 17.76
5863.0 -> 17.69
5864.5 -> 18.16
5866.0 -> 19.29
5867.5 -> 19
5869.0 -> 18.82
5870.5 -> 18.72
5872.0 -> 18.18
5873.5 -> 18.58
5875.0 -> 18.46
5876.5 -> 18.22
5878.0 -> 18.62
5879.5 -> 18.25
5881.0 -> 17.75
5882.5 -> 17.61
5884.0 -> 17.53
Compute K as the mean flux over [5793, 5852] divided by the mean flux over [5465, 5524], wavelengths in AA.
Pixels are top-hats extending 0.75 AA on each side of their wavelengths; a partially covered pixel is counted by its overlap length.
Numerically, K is 1.11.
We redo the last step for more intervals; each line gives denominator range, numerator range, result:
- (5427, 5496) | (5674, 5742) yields 1.08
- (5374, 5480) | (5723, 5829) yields 1.02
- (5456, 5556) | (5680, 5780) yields 1.06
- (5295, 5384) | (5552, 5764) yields 0.96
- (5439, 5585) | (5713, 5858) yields 1.05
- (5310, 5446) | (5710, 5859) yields 0.98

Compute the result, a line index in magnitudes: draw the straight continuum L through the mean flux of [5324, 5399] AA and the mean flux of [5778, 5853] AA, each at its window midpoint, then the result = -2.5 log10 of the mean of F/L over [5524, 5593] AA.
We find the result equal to 0.04 mag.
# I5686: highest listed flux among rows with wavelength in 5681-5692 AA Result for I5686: 18.64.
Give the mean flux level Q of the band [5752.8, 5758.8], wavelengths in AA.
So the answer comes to 18.4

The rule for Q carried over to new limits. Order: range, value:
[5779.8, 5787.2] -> 17.1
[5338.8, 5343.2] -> 16.8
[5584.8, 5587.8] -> 17.5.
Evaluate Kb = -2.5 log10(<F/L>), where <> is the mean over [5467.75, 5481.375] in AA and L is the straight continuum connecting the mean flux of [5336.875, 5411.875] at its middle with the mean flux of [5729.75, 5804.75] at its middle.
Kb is 0.18 mag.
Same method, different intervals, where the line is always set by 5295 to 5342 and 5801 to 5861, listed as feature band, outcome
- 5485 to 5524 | 0.10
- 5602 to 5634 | 0.02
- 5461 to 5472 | 0.13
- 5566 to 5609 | 0.05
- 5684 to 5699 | 0.03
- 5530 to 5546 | 0.05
